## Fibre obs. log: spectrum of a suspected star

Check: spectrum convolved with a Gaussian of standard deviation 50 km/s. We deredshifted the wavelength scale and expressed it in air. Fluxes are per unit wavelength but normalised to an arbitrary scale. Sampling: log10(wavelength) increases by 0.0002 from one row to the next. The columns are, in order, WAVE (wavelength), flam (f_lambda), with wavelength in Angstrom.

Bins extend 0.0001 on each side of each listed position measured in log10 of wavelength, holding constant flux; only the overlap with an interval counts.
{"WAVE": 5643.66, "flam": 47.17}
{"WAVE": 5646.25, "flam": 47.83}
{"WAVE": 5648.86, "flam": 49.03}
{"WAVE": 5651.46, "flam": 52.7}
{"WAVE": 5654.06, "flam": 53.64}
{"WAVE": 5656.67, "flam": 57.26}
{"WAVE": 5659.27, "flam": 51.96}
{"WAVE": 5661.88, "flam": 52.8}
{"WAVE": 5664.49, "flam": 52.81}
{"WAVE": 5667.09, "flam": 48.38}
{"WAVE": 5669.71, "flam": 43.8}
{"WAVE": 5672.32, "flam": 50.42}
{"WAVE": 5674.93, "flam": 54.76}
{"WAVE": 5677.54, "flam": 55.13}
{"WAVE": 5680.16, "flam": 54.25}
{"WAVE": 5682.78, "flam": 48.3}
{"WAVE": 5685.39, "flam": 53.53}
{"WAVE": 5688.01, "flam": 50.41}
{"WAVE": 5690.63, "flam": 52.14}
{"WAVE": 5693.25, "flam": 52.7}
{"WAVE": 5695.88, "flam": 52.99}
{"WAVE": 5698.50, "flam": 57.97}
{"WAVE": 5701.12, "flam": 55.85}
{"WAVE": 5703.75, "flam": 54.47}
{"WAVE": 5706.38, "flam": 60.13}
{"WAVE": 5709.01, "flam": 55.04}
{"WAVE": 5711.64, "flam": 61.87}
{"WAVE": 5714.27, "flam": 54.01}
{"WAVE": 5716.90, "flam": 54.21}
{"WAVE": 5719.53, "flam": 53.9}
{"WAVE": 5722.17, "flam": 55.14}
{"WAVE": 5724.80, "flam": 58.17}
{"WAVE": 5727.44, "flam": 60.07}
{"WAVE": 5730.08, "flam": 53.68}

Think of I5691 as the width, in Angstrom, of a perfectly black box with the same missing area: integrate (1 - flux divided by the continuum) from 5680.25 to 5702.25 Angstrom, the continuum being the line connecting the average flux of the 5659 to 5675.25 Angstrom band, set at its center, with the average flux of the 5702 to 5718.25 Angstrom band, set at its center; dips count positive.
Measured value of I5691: 0.3 Angstrom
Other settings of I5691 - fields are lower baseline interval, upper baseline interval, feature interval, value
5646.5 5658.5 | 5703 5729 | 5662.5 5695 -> 1.7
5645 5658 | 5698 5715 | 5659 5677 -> 0.9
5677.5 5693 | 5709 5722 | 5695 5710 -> -0.5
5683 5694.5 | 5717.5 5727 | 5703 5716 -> -0.6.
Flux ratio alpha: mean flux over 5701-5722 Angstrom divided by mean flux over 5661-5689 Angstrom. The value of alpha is 1.09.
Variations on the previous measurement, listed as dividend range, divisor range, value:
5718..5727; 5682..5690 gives 1.10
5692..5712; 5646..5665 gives 1.07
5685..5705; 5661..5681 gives 1.04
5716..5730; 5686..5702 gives 1.05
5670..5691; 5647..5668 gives 0.99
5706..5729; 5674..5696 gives 1.08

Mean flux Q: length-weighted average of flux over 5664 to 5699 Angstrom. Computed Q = 51.8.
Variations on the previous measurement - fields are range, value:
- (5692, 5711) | 55.8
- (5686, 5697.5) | 52.3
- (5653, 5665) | 53.7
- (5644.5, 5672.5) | 50.9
